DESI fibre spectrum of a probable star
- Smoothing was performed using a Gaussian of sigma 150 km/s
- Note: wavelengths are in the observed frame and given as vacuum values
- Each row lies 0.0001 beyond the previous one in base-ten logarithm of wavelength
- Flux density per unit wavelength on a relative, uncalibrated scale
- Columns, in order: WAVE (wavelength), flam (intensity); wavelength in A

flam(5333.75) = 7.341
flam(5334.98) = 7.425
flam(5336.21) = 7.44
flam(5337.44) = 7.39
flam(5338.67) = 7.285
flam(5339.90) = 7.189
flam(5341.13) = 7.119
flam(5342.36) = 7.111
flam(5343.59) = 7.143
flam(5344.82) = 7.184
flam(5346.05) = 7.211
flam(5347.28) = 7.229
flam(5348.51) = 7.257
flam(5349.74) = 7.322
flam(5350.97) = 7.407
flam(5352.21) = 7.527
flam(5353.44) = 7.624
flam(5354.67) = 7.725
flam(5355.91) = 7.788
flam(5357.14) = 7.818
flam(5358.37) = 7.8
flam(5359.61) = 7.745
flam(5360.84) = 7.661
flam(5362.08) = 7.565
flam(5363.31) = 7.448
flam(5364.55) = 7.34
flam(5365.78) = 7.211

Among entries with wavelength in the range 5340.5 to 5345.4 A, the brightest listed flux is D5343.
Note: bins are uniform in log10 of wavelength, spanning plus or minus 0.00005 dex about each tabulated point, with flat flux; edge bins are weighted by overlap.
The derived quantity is 7.184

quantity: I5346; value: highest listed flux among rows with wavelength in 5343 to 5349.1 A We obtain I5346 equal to 7.257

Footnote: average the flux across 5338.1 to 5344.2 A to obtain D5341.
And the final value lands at 7.17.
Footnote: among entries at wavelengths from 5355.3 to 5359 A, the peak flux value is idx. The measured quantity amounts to 7.818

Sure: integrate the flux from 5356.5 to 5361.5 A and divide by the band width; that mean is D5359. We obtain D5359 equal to 7.75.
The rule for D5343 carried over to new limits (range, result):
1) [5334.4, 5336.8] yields 7.44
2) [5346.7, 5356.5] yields 7.788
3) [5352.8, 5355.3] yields 7.725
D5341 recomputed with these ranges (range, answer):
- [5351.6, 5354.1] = 7.59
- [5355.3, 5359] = 7.8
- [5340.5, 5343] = 7.12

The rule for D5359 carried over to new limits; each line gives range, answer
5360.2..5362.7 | 7.62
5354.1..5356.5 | 7.73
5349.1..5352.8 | 7.41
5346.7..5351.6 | 7.3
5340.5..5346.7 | 7.16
